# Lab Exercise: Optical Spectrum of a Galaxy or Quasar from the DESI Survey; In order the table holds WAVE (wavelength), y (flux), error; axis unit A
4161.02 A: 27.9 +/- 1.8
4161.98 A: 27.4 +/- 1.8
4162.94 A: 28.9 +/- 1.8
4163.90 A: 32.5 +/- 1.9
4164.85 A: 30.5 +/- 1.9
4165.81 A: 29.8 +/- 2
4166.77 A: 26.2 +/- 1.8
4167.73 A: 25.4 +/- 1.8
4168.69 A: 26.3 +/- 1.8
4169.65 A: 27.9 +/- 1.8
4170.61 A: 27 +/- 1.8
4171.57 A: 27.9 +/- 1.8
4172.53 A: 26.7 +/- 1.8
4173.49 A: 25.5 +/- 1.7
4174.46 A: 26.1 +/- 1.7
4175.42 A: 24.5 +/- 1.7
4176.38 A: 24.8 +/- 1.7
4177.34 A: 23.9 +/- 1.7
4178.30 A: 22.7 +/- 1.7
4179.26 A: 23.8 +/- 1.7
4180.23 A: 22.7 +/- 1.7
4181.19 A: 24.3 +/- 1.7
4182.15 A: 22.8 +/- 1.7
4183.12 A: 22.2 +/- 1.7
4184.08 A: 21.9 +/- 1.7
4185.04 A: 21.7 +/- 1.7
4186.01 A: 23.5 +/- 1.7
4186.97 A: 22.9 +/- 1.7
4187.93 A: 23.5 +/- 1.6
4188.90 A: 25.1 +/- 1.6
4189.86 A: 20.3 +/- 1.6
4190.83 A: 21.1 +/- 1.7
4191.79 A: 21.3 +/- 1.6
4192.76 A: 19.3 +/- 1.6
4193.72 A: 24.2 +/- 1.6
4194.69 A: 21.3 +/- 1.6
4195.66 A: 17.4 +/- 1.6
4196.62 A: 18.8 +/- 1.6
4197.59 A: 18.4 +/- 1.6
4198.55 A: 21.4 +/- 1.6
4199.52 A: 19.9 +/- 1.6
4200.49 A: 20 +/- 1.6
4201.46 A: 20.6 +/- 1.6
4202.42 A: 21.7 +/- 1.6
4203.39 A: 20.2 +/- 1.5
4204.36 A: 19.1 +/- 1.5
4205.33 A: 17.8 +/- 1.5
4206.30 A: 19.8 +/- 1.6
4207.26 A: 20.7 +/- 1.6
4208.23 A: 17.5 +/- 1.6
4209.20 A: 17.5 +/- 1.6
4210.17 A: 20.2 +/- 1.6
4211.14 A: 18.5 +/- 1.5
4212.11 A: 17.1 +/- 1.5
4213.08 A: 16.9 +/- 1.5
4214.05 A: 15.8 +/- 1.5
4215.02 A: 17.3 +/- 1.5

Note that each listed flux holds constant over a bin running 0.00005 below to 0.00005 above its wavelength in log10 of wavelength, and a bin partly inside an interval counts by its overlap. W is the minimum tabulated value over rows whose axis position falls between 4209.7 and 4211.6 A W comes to 18.5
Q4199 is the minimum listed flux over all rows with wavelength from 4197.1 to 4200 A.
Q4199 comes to 18.4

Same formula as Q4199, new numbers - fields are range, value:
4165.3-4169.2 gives 25.4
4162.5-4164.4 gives 28.9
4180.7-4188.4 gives 21.7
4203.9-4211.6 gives 17.5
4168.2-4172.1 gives 26.3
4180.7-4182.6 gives 22.8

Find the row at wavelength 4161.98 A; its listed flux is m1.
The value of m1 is 27.4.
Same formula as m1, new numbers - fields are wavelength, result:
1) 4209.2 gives 17.5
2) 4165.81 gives 29.8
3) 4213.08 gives 16.9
